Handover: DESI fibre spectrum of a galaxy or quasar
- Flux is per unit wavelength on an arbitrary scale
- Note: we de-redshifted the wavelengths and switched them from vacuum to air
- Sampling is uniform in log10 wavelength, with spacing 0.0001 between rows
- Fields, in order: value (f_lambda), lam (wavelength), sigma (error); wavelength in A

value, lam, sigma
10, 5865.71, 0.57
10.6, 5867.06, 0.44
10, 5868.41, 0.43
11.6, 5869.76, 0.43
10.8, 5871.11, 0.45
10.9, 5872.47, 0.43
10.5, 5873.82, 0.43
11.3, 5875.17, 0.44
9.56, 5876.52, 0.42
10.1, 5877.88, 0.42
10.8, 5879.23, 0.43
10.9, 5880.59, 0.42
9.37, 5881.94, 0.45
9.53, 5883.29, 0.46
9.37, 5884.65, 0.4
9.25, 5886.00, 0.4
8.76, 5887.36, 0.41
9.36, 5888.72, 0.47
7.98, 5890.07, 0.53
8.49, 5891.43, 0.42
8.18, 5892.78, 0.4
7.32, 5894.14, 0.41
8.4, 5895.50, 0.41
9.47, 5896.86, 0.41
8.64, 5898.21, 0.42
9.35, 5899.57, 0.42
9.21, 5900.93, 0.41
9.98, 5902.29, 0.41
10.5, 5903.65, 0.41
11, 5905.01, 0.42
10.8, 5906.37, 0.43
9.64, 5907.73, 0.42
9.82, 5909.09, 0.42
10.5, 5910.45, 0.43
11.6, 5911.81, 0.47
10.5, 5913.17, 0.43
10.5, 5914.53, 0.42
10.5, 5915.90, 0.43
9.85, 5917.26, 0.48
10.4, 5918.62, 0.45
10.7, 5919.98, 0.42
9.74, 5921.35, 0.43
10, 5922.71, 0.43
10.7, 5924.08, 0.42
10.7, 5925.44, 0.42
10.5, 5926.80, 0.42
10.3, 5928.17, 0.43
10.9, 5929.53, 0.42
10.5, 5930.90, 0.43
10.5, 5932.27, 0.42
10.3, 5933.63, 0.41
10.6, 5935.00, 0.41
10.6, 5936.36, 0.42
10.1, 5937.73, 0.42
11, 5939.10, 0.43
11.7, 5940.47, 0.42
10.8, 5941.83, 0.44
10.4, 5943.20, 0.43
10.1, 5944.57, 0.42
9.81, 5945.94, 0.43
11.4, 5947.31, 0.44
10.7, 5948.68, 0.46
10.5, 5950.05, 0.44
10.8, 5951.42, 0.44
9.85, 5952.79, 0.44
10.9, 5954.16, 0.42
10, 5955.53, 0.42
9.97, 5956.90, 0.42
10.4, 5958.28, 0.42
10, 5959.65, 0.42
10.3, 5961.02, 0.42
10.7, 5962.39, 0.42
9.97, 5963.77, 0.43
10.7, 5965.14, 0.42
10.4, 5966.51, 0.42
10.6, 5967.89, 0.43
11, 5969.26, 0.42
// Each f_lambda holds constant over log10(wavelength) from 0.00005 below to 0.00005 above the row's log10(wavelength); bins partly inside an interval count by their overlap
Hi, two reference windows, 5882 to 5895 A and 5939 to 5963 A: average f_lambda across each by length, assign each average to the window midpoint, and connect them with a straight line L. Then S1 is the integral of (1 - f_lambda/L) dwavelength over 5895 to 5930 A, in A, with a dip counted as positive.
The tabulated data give -2.82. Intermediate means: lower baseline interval 8.72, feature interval 10.2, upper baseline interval 10.5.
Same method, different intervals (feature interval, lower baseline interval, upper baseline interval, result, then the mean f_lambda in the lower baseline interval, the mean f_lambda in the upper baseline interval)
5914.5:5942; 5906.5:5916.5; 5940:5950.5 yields 0.1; 10.5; 10.7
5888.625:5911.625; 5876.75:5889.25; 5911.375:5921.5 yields 1.7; 9.71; 10.5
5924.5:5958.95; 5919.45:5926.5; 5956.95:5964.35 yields -0.8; 10.4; 10.2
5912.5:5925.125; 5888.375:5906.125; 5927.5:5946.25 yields -0.6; 9.11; 10.6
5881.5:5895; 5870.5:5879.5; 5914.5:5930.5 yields 2.3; 10.5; 10.4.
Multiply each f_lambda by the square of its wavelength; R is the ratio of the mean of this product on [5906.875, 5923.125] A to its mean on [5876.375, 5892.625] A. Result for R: 1.1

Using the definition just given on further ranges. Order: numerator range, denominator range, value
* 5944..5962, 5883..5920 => 1.10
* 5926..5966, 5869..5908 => 1.10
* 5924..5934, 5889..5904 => 1.21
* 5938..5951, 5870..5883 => 1.04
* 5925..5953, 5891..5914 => 1.11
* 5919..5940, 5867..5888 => 1.05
